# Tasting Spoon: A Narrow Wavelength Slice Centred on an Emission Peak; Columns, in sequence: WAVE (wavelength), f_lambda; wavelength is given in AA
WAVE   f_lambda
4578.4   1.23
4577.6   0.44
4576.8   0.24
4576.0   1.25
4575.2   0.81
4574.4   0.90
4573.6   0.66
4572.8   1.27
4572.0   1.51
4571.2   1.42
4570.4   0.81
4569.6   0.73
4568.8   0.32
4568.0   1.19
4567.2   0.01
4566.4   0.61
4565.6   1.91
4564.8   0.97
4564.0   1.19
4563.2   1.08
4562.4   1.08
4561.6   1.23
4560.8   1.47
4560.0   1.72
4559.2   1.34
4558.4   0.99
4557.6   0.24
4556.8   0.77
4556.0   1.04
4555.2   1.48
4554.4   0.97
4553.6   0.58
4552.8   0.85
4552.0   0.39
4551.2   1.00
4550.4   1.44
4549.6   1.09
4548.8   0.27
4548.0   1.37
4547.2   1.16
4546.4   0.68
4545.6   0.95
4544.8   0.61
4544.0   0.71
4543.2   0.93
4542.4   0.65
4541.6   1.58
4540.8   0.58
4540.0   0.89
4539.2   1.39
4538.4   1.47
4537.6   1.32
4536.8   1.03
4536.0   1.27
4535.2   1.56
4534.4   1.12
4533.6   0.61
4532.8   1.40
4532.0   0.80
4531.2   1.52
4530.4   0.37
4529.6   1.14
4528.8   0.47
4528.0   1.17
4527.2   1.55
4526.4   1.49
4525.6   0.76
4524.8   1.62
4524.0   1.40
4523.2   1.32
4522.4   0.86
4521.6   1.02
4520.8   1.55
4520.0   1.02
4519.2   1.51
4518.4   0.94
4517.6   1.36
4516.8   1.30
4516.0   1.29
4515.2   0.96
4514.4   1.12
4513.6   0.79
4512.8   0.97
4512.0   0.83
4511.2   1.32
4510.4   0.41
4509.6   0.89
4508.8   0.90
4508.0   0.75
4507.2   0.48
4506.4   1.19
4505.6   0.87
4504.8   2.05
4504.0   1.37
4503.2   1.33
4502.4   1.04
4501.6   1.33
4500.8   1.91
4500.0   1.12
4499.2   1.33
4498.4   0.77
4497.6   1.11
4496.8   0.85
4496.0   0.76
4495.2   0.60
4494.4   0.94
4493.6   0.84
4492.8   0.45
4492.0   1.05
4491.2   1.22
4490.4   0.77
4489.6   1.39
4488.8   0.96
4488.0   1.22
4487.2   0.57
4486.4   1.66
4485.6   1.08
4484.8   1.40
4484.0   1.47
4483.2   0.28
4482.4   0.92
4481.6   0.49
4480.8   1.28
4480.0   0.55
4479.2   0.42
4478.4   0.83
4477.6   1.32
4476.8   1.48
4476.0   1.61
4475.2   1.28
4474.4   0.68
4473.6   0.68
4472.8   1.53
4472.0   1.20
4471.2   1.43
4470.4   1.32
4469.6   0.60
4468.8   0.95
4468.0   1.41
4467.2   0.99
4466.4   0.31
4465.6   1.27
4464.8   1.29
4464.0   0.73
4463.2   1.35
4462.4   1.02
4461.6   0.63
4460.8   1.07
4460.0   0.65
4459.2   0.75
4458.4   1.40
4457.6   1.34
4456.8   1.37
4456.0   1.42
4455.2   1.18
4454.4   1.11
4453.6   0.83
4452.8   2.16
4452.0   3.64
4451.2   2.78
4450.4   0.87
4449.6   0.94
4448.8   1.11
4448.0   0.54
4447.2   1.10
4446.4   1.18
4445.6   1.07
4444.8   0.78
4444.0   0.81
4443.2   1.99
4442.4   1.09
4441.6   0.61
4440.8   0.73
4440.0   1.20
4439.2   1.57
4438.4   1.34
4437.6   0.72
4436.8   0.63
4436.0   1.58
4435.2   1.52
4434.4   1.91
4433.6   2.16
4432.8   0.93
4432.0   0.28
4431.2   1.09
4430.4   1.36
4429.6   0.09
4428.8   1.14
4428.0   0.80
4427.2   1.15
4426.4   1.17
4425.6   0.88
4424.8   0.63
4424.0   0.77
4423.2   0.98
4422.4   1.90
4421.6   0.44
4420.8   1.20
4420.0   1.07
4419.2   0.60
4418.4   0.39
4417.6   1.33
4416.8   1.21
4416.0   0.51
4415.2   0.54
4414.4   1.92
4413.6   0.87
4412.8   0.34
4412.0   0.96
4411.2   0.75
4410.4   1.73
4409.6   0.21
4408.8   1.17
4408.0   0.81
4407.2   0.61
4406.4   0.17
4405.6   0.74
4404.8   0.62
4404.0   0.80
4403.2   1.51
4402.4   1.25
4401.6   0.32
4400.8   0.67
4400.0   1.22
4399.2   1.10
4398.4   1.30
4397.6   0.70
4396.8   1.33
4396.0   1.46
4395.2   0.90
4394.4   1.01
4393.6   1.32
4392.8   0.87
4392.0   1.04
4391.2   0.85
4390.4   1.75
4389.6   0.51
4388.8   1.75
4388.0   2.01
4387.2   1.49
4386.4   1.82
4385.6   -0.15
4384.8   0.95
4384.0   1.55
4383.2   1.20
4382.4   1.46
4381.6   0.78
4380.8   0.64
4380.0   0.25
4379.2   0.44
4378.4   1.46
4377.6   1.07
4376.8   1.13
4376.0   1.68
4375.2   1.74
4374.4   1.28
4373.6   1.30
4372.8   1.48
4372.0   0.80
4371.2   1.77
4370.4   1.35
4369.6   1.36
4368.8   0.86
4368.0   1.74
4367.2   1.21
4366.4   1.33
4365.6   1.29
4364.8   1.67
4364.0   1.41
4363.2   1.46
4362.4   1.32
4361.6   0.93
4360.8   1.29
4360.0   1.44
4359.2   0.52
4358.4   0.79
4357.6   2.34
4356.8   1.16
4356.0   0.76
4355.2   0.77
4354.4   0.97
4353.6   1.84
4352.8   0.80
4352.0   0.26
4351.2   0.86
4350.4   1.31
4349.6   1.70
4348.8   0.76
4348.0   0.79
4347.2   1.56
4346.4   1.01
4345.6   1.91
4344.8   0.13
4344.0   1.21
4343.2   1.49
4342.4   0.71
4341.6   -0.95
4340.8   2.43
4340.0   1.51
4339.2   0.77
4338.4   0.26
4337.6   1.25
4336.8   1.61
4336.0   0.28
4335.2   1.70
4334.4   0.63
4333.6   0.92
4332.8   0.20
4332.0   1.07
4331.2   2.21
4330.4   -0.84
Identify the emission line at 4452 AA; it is H-gamma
